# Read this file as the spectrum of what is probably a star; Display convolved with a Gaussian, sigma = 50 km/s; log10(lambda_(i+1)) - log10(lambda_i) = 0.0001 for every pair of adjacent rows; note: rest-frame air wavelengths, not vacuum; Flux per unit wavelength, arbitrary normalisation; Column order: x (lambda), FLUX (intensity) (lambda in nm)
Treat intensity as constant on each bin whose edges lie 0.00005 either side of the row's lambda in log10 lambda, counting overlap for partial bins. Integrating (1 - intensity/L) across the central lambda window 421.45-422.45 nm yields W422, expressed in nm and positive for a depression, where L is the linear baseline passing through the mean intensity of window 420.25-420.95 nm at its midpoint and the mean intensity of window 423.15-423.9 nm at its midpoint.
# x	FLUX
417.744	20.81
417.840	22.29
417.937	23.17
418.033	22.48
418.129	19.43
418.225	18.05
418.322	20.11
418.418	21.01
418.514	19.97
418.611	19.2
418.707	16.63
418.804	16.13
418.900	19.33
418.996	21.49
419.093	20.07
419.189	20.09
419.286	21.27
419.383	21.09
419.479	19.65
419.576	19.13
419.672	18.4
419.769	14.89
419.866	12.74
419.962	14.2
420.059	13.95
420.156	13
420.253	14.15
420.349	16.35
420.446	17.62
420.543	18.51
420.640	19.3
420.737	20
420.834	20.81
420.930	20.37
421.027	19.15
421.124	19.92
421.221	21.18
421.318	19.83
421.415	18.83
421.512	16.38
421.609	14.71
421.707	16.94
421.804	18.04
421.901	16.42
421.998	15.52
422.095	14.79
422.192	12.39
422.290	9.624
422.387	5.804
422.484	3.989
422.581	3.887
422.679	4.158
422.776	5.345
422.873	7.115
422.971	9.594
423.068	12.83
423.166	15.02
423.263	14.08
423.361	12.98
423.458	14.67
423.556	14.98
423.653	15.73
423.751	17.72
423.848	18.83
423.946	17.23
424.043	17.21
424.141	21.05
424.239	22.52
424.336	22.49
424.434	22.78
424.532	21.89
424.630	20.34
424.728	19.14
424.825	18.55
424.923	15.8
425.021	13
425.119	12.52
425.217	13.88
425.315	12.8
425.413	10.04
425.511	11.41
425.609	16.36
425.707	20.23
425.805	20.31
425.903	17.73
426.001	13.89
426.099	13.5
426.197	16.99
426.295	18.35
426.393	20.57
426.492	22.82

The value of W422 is 0.19 nm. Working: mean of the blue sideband 18.6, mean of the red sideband 15.5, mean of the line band 14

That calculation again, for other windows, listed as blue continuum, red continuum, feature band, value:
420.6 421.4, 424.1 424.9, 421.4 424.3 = 0.98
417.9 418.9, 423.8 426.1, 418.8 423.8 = 0.86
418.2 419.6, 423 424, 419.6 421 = 0.11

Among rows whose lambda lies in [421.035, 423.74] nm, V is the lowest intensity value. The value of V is 3.887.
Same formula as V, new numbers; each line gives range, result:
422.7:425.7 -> 5.345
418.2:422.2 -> 12.39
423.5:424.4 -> 14.98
